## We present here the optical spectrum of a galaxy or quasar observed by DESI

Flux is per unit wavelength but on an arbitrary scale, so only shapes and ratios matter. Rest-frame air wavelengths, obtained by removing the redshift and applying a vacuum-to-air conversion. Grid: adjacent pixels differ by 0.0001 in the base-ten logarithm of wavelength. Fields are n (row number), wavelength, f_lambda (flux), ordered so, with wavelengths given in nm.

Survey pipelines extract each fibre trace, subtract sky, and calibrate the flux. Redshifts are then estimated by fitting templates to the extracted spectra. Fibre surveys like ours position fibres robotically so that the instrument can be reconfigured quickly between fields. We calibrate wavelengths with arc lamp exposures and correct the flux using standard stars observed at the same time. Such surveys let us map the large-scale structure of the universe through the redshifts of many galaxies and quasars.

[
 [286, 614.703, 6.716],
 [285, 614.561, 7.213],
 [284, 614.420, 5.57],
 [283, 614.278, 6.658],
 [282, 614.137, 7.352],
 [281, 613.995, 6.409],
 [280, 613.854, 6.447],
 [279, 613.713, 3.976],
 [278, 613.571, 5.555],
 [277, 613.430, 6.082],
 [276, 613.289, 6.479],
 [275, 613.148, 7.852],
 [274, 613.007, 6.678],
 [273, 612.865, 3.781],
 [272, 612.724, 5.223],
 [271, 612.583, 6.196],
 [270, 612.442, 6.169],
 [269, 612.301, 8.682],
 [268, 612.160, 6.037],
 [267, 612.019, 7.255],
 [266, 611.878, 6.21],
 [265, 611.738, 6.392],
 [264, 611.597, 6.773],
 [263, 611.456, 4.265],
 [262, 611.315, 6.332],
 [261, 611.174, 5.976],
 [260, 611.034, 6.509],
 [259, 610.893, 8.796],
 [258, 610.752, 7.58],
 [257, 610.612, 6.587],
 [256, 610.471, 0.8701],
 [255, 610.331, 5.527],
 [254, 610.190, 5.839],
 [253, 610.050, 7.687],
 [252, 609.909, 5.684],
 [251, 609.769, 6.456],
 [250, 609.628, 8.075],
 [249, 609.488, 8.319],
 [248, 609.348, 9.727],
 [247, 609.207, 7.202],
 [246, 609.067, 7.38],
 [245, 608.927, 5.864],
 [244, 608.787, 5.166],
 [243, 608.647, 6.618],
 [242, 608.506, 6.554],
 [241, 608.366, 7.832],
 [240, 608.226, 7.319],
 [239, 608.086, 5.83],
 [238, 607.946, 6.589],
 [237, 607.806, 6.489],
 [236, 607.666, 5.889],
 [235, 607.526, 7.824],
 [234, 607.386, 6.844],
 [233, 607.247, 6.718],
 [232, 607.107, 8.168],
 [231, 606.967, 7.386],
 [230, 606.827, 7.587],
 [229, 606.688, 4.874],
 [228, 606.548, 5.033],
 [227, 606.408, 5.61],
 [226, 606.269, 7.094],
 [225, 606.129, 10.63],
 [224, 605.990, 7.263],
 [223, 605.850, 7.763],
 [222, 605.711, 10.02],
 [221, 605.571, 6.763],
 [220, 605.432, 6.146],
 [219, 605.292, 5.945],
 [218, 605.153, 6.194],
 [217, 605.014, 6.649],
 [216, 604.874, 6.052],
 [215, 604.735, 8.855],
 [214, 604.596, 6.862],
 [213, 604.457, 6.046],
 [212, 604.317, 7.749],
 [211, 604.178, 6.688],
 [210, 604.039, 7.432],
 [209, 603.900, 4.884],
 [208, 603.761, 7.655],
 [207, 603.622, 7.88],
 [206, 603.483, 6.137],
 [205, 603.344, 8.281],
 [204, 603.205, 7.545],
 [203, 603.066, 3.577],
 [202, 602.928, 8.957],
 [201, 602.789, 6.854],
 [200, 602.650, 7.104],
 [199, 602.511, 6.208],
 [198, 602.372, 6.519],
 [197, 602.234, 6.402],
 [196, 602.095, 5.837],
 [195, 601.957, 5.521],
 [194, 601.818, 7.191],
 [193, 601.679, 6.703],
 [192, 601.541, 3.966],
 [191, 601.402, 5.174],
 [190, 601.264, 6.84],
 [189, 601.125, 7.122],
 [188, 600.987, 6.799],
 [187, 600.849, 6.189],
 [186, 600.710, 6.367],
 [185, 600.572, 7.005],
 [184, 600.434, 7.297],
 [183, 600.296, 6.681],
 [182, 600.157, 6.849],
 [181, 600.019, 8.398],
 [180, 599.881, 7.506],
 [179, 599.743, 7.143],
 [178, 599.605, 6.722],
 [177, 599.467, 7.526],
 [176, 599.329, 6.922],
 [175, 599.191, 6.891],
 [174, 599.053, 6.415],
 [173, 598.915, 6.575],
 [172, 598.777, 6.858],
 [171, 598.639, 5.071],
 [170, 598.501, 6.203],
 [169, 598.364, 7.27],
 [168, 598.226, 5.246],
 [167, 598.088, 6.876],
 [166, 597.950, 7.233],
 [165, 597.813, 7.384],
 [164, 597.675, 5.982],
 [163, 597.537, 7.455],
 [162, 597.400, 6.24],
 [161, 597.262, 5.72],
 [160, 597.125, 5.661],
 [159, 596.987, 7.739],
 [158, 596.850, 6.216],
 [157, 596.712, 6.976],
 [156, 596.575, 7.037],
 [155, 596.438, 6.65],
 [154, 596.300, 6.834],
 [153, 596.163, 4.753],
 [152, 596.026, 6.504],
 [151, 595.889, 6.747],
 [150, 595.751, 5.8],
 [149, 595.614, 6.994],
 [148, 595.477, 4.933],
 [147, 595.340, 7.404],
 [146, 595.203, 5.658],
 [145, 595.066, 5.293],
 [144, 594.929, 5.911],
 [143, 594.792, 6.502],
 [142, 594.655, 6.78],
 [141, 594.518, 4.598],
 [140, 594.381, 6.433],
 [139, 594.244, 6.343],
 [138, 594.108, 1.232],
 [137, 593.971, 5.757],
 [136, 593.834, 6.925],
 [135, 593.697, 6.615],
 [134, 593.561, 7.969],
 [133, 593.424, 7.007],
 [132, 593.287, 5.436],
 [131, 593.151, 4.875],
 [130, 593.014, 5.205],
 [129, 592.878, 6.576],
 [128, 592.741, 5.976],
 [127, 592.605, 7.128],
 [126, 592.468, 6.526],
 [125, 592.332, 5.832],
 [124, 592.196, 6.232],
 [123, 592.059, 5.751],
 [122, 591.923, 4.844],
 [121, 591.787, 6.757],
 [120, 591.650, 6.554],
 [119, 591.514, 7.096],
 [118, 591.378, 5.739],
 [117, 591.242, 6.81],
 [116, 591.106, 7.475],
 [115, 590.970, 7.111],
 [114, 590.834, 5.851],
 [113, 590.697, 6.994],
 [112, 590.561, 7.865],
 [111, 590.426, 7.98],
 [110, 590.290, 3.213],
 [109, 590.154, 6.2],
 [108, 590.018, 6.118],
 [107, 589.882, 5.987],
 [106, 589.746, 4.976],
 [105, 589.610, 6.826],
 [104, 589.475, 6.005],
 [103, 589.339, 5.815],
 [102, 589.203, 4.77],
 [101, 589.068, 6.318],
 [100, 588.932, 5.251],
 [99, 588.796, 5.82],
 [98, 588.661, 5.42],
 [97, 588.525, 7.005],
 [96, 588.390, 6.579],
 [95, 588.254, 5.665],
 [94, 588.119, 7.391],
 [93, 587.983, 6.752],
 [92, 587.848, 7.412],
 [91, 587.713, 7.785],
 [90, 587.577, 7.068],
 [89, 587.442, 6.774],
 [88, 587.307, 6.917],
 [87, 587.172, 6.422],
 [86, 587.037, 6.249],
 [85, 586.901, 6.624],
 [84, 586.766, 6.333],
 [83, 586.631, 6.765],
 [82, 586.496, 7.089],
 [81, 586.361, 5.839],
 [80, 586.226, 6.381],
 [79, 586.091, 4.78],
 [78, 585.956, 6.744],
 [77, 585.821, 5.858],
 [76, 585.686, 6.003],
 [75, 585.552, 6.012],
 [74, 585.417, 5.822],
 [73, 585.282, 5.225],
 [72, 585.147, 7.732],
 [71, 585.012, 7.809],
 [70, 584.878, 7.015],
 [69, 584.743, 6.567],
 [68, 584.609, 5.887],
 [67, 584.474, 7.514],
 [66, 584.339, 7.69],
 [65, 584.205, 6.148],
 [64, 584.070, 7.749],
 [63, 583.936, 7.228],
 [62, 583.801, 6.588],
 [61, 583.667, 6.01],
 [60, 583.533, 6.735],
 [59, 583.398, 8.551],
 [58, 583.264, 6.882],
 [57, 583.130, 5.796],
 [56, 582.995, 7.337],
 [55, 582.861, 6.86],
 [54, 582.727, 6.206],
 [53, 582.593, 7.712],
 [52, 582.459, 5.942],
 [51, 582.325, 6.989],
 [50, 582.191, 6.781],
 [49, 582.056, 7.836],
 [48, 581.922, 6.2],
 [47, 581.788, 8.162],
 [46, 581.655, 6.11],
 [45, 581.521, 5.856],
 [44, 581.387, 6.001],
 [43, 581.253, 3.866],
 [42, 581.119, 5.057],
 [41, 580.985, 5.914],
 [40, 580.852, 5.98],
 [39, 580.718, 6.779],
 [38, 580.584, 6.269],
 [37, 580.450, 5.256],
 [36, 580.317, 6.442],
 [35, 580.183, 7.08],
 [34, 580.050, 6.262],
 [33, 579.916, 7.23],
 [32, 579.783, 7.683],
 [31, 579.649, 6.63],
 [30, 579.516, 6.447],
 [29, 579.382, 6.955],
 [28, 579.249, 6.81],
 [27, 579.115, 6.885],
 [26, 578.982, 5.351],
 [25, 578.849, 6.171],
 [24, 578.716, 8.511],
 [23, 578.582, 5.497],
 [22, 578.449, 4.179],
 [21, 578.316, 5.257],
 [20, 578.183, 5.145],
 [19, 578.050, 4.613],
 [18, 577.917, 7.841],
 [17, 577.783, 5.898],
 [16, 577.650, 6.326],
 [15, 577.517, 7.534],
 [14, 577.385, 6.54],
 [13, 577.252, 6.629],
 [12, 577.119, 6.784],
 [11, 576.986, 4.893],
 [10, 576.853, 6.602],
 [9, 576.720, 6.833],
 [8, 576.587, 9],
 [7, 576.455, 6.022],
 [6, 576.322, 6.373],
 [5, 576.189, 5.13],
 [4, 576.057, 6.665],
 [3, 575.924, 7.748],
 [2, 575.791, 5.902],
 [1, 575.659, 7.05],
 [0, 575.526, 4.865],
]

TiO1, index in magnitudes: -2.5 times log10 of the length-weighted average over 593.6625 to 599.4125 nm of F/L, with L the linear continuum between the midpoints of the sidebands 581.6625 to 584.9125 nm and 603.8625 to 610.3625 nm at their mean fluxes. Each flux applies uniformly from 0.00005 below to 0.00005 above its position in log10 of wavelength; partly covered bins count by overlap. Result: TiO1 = 0.11 mag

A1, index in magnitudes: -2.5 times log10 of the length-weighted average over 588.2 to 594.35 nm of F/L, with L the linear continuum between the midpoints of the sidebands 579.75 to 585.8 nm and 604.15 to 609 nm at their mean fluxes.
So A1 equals 0.10 mag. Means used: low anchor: 6.58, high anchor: 6.88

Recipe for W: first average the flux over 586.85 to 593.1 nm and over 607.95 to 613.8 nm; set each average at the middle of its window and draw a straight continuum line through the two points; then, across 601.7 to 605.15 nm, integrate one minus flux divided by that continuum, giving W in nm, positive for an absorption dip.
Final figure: -0.206 nm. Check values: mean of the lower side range 6.33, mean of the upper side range 6.42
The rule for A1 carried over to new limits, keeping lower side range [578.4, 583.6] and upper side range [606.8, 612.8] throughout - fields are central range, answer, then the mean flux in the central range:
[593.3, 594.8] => 0.103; 5.97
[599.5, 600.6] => -0.097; 7.22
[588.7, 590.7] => 0.100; 5.97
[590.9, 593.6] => 0.039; 6.33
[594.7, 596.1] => 0.068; 6.18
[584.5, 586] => 0.012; 6.45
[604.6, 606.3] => -0.124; 7.43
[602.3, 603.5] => -0.034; 6.83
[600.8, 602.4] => 0.072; 6.18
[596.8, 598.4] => 0.002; 6.57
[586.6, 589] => -0.005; 6.56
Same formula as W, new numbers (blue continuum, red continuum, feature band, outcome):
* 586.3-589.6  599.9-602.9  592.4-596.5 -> 0.29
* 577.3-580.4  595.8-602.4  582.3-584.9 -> -0.17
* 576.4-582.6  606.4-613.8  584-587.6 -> -0.08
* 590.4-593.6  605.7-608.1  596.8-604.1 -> 0.15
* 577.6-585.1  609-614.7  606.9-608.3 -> -0.10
